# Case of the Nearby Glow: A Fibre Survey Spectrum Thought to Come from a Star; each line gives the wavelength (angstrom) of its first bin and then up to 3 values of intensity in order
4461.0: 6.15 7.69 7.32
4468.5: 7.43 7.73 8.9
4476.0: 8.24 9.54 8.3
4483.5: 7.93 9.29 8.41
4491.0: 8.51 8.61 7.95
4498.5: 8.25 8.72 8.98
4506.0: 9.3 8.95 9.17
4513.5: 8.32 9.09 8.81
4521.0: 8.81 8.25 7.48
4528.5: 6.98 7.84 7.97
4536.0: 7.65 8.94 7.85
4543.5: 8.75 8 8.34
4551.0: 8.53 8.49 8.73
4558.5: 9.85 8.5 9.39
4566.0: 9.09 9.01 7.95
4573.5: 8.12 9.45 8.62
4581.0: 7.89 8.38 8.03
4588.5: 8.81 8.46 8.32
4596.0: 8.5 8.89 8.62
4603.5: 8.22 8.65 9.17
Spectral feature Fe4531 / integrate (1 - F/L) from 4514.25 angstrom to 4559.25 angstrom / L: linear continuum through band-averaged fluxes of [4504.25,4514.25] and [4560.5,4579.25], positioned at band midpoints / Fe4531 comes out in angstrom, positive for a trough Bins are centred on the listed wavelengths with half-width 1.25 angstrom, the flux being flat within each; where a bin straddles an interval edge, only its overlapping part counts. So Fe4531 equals 2.77 angstrom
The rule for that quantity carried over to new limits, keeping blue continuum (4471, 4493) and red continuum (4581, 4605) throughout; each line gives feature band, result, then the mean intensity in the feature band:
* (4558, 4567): -0.72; 9.16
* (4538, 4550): 0.23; 8.34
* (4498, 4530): -0.01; 8.55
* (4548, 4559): -0.33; 8.75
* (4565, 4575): -0.09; 8.55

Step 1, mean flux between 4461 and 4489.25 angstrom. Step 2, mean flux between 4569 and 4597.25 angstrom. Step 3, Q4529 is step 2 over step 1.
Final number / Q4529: 1.03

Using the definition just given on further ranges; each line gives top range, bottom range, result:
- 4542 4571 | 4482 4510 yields 1.01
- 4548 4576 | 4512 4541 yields 1.07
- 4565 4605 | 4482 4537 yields 1.01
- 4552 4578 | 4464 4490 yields 1.07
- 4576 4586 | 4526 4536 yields 1.11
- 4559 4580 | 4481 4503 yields 1.04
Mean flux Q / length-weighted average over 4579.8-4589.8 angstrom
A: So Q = 8.28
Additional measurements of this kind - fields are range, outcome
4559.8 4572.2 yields 8.79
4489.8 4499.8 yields 8.33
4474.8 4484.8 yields 8.51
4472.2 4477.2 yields 8.56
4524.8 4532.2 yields 7.43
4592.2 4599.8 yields 8.57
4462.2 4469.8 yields 7.47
